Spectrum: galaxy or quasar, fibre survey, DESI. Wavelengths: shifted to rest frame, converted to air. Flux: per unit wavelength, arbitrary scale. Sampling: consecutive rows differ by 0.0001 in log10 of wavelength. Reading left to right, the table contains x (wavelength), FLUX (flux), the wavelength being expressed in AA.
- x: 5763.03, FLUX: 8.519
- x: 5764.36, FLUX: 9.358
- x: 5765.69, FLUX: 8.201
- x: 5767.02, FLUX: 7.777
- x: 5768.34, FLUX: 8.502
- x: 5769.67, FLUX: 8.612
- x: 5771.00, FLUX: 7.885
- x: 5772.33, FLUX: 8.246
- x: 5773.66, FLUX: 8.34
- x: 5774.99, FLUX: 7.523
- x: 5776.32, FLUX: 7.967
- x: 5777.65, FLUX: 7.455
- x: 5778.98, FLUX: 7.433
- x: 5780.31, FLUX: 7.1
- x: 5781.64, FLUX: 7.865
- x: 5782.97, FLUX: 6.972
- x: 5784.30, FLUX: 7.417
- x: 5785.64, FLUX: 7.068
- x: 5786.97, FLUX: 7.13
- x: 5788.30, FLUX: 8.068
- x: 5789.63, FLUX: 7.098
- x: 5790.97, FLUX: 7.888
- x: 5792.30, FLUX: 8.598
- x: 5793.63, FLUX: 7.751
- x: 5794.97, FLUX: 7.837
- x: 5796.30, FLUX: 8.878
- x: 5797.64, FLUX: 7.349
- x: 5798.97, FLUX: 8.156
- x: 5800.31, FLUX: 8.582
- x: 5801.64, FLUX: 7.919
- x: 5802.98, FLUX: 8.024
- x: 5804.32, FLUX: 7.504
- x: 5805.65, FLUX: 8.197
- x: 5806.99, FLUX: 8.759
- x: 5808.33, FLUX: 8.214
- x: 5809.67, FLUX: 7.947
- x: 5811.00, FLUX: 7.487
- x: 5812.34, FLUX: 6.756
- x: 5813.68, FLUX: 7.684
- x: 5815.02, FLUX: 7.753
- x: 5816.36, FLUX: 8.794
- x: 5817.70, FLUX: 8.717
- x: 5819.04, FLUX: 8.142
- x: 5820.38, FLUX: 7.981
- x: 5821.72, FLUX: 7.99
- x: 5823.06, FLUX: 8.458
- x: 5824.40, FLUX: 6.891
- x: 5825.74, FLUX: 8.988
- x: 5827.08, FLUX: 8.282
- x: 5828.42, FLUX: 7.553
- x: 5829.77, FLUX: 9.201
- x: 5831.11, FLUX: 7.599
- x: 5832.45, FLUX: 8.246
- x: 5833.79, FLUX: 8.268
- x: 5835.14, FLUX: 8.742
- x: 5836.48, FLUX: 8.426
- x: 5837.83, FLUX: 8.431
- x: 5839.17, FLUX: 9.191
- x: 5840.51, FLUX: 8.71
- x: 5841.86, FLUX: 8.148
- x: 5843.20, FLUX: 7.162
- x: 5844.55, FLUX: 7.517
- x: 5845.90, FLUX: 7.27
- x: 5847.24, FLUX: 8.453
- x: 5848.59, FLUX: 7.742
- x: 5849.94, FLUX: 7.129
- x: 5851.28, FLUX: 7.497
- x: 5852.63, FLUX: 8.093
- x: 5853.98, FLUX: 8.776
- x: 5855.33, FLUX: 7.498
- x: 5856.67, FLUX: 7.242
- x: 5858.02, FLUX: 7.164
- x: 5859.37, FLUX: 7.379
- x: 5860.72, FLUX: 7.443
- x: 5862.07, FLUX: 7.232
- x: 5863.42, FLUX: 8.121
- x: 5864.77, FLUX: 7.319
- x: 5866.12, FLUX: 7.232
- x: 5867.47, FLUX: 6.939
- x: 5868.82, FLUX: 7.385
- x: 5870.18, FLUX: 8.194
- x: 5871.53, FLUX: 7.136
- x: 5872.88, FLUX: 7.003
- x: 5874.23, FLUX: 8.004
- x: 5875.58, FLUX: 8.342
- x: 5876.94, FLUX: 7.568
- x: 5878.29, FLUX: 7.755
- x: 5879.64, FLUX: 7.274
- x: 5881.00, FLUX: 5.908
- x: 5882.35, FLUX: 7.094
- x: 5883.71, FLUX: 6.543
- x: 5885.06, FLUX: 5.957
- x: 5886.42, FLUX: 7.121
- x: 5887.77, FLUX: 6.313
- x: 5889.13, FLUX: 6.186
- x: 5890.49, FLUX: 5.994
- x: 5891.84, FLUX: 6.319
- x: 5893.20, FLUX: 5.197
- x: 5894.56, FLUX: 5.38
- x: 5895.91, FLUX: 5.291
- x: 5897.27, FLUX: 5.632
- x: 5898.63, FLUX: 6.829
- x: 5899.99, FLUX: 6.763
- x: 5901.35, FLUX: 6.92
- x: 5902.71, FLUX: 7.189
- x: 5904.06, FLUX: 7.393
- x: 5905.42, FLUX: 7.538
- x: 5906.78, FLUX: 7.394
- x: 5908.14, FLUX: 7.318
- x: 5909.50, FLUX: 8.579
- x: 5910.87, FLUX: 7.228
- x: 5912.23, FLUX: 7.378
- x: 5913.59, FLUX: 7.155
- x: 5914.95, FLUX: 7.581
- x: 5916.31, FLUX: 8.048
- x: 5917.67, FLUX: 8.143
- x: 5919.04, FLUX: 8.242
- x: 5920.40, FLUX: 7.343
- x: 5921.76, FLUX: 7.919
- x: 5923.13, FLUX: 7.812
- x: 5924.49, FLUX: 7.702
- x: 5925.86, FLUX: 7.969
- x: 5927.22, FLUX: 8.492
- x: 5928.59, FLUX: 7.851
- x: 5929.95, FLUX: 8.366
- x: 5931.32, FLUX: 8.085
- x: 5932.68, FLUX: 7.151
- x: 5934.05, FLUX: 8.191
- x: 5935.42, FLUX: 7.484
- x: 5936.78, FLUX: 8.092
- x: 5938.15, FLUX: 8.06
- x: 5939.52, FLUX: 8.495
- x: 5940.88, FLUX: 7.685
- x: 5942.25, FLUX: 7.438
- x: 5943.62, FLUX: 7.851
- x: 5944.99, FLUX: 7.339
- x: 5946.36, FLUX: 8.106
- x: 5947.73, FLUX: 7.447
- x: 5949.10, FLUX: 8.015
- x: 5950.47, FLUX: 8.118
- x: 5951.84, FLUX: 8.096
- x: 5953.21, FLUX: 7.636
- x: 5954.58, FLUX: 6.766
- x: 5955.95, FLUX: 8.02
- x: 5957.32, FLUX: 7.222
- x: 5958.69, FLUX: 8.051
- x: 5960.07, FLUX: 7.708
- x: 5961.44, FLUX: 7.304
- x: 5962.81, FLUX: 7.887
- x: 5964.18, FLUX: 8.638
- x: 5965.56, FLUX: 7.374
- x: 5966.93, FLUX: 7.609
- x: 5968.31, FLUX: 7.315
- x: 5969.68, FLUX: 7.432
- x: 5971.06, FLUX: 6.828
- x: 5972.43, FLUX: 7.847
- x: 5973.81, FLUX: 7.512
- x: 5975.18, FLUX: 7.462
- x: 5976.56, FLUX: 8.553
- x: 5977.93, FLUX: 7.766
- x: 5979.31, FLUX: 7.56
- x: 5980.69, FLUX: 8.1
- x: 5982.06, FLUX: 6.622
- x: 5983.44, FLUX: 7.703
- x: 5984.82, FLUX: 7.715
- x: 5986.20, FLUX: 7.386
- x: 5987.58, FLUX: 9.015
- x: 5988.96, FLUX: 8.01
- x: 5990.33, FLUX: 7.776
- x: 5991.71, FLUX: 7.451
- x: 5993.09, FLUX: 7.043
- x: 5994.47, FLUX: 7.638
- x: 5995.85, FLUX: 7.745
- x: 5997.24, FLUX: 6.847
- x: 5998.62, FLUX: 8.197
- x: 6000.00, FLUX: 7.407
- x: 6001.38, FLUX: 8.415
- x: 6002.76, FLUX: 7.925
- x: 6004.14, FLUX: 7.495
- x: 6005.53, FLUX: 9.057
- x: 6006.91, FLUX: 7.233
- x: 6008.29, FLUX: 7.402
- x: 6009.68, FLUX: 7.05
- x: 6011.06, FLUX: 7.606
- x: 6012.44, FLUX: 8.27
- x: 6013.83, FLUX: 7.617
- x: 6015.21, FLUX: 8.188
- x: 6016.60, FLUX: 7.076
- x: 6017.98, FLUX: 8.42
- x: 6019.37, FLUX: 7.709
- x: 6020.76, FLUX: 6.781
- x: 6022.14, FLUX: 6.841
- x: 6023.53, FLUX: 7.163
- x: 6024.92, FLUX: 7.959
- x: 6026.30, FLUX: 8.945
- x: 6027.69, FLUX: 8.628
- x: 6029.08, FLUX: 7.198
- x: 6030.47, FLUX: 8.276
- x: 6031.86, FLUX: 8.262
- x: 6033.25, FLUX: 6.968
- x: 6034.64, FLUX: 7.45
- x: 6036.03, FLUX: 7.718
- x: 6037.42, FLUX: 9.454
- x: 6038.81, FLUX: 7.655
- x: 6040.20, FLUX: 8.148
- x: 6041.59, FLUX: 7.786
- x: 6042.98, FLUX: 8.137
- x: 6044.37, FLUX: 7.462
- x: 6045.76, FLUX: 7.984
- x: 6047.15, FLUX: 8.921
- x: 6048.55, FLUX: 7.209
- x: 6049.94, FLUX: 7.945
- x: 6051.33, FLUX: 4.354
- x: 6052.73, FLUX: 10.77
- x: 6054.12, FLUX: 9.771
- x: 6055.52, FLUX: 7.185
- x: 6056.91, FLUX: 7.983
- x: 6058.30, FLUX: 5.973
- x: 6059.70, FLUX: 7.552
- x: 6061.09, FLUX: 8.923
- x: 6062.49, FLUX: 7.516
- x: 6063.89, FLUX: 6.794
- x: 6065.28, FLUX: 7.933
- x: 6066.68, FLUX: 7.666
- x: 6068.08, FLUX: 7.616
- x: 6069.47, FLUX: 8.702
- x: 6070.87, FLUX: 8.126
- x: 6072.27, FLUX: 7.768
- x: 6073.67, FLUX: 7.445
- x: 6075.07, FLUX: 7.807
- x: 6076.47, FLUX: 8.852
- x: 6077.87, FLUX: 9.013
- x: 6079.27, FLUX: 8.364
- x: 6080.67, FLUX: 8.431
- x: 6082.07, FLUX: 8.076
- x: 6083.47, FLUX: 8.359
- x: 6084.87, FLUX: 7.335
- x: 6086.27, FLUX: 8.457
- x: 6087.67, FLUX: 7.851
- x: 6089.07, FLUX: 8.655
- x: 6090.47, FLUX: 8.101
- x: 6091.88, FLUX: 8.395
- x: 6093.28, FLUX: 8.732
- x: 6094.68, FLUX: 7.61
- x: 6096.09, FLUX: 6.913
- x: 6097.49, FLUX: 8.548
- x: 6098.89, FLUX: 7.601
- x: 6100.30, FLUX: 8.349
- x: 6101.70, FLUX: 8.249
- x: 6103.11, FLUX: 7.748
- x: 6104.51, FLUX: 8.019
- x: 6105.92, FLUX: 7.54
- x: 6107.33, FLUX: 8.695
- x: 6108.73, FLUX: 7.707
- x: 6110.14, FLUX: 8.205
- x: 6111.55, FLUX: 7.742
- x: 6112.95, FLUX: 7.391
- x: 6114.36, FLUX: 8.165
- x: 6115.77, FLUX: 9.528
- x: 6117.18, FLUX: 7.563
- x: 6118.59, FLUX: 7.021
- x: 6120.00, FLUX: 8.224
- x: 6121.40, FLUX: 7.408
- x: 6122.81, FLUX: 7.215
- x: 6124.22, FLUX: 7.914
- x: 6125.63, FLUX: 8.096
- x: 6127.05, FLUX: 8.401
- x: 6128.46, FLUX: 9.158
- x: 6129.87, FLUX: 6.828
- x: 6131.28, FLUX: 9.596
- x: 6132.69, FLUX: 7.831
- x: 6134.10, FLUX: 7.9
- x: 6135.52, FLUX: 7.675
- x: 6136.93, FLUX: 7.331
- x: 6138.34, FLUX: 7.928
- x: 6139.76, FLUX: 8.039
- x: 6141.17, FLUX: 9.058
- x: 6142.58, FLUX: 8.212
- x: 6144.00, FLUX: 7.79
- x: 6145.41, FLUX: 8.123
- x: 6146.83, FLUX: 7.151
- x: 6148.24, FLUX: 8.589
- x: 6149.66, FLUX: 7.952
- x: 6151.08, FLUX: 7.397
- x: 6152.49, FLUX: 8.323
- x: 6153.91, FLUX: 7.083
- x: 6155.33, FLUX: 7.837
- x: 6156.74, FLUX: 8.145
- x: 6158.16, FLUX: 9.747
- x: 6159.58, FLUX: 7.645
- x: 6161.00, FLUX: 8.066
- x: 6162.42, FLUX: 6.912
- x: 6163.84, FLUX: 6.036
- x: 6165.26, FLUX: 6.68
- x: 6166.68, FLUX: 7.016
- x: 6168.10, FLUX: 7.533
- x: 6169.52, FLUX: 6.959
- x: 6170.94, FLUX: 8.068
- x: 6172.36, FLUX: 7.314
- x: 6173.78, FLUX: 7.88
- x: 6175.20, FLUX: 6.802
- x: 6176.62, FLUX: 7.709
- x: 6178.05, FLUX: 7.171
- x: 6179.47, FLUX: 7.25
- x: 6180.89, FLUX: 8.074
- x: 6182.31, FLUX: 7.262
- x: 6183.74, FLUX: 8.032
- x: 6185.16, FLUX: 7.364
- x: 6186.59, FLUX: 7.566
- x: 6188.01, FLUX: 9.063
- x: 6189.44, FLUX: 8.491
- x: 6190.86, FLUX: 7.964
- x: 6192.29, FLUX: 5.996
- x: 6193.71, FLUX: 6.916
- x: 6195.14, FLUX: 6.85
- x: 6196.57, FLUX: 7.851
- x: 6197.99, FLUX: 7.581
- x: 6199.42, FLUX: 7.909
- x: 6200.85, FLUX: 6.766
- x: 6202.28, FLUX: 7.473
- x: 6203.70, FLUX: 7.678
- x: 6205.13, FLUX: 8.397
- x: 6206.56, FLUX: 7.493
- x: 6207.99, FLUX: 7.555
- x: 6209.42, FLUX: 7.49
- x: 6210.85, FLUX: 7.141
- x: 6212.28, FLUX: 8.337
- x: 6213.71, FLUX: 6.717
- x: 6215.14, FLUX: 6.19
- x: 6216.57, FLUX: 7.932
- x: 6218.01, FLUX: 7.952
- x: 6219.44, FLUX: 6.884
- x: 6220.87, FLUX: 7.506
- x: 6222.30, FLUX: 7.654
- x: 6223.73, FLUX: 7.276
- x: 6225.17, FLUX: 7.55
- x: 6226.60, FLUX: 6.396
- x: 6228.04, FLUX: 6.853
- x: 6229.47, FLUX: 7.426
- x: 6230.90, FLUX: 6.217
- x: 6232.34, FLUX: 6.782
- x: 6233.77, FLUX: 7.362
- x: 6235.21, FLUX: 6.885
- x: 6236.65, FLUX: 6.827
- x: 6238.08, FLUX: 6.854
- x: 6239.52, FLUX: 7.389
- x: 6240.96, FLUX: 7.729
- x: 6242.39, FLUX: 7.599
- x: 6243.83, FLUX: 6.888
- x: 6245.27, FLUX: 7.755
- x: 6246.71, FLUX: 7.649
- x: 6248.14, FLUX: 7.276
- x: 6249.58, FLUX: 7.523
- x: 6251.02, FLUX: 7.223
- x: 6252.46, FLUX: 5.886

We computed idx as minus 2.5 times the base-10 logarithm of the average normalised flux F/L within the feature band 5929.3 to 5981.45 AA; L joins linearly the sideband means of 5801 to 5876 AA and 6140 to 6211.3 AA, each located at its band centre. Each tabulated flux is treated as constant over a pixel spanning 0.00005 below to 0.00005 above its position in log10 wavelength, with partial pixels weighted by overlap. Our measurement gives 0.01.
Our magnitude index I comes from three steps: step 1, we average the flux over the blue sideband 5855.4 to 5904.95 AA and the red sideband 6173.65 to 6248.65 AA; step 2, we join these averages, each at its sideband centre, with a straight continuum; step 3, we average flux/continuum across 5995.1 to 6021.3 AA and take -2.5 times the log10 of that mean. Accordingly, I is -0.090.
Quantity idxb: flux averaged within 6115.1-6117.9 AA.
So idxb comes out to 8.52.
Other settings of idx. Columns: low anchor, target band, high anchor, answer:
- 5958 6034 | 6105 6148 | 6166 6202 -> -0.060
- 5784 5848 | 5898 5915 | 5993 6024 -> 0.074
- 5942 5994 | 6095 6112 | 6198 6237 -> -0.066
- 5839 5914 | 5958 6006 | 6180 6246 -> -0.066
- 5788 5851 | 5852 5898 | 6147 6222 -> 0.142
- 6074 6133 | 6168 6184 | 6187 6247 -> 0.019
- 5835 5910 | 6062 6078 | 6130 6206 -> -0.049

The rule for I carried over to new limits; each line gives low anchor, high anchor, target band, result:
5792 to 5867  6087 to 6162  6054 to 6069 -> 0.05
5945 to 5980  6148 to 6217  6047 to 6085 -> -0.04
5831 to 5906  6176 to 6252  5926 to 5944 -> -0.09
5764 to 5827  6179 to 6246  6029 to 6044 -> -0.04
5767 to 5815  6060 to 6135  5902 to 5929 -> 0.03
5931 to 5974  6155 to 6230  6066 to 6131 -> -0.07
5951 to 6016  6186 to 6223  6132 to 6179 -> -0.02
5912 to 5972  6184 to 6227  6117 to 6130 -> -0.04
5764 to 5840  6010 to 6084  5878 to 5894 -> 0.23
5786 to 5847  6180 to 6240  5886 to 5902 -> 0.28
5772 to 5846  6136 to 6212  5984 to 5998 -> 0.02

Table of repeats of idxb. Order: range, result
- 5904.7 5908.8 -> 7.42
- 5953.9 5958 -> 7.34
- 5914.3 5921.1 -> 7.88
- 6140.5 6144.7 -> 8.35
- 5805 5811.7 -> 8.11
